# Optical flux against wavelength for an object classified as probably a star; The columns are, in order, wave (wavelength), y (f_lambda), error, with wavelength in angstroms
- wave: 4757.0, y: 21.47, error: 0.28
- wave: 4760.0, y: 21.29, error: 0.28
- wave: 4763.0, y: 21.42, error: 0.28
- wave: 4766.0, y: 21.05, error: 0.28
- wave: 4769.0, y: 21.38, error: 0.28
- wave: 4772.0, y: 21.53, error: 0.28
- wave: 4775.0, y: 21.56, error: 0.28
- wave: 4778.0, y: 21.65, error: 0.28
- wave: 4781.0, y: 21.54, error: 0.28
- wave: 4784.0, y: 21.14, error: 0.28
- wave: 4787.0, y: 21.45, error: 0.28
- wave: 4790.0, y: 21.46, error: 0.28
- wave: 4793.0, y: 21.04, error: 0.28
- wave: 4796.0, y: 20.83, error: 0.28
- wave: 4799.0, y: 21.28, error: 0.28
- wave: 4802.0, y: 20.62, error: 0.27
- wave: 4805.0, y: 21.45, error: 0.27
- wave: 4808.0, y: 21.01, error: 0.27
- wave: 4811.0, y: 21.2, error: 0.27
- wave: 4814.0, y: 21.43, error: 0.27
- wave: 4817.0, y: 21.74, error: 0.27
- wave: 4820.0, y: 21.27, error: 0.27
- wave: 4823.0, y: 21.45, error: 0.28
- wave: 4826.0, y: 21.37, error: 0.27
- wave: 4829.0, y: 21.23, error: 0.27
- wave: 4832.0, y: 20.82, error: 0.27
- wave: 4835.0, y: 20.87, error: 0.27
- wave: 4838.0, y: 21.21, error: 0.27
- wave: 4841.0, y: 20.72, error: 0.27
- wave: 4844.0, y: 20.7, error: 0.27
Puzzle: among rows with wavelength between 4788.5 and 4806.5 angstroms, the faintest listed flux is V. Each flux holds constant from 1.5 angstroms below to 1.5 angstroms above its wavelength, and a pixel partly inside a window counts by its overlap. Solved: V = 20.62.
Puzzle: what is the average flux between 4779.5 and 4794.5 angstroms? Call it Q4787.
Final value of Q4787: 21.3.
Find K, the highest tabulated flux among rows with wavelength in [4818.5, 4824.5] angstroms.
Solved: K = 21.45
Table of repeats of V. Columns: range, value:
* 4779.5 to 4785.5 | 21.14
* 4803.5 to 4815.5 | 21.01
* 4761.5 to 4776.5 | 21.05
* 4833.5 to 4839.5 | 20.87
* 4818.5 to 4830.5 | 21.23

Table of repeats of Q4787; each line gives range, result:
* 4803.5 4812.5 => 21.2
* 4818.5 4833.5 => 21.2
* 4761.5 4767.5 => 21.2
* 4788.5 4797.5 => 21.1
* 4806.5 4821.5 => 21.3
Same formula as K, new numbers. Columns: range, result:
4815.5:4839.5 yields 21.74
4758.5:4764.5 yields 21.42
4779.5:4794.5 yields 21.54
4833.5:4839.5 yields 21.21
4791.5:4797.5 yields 21.04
